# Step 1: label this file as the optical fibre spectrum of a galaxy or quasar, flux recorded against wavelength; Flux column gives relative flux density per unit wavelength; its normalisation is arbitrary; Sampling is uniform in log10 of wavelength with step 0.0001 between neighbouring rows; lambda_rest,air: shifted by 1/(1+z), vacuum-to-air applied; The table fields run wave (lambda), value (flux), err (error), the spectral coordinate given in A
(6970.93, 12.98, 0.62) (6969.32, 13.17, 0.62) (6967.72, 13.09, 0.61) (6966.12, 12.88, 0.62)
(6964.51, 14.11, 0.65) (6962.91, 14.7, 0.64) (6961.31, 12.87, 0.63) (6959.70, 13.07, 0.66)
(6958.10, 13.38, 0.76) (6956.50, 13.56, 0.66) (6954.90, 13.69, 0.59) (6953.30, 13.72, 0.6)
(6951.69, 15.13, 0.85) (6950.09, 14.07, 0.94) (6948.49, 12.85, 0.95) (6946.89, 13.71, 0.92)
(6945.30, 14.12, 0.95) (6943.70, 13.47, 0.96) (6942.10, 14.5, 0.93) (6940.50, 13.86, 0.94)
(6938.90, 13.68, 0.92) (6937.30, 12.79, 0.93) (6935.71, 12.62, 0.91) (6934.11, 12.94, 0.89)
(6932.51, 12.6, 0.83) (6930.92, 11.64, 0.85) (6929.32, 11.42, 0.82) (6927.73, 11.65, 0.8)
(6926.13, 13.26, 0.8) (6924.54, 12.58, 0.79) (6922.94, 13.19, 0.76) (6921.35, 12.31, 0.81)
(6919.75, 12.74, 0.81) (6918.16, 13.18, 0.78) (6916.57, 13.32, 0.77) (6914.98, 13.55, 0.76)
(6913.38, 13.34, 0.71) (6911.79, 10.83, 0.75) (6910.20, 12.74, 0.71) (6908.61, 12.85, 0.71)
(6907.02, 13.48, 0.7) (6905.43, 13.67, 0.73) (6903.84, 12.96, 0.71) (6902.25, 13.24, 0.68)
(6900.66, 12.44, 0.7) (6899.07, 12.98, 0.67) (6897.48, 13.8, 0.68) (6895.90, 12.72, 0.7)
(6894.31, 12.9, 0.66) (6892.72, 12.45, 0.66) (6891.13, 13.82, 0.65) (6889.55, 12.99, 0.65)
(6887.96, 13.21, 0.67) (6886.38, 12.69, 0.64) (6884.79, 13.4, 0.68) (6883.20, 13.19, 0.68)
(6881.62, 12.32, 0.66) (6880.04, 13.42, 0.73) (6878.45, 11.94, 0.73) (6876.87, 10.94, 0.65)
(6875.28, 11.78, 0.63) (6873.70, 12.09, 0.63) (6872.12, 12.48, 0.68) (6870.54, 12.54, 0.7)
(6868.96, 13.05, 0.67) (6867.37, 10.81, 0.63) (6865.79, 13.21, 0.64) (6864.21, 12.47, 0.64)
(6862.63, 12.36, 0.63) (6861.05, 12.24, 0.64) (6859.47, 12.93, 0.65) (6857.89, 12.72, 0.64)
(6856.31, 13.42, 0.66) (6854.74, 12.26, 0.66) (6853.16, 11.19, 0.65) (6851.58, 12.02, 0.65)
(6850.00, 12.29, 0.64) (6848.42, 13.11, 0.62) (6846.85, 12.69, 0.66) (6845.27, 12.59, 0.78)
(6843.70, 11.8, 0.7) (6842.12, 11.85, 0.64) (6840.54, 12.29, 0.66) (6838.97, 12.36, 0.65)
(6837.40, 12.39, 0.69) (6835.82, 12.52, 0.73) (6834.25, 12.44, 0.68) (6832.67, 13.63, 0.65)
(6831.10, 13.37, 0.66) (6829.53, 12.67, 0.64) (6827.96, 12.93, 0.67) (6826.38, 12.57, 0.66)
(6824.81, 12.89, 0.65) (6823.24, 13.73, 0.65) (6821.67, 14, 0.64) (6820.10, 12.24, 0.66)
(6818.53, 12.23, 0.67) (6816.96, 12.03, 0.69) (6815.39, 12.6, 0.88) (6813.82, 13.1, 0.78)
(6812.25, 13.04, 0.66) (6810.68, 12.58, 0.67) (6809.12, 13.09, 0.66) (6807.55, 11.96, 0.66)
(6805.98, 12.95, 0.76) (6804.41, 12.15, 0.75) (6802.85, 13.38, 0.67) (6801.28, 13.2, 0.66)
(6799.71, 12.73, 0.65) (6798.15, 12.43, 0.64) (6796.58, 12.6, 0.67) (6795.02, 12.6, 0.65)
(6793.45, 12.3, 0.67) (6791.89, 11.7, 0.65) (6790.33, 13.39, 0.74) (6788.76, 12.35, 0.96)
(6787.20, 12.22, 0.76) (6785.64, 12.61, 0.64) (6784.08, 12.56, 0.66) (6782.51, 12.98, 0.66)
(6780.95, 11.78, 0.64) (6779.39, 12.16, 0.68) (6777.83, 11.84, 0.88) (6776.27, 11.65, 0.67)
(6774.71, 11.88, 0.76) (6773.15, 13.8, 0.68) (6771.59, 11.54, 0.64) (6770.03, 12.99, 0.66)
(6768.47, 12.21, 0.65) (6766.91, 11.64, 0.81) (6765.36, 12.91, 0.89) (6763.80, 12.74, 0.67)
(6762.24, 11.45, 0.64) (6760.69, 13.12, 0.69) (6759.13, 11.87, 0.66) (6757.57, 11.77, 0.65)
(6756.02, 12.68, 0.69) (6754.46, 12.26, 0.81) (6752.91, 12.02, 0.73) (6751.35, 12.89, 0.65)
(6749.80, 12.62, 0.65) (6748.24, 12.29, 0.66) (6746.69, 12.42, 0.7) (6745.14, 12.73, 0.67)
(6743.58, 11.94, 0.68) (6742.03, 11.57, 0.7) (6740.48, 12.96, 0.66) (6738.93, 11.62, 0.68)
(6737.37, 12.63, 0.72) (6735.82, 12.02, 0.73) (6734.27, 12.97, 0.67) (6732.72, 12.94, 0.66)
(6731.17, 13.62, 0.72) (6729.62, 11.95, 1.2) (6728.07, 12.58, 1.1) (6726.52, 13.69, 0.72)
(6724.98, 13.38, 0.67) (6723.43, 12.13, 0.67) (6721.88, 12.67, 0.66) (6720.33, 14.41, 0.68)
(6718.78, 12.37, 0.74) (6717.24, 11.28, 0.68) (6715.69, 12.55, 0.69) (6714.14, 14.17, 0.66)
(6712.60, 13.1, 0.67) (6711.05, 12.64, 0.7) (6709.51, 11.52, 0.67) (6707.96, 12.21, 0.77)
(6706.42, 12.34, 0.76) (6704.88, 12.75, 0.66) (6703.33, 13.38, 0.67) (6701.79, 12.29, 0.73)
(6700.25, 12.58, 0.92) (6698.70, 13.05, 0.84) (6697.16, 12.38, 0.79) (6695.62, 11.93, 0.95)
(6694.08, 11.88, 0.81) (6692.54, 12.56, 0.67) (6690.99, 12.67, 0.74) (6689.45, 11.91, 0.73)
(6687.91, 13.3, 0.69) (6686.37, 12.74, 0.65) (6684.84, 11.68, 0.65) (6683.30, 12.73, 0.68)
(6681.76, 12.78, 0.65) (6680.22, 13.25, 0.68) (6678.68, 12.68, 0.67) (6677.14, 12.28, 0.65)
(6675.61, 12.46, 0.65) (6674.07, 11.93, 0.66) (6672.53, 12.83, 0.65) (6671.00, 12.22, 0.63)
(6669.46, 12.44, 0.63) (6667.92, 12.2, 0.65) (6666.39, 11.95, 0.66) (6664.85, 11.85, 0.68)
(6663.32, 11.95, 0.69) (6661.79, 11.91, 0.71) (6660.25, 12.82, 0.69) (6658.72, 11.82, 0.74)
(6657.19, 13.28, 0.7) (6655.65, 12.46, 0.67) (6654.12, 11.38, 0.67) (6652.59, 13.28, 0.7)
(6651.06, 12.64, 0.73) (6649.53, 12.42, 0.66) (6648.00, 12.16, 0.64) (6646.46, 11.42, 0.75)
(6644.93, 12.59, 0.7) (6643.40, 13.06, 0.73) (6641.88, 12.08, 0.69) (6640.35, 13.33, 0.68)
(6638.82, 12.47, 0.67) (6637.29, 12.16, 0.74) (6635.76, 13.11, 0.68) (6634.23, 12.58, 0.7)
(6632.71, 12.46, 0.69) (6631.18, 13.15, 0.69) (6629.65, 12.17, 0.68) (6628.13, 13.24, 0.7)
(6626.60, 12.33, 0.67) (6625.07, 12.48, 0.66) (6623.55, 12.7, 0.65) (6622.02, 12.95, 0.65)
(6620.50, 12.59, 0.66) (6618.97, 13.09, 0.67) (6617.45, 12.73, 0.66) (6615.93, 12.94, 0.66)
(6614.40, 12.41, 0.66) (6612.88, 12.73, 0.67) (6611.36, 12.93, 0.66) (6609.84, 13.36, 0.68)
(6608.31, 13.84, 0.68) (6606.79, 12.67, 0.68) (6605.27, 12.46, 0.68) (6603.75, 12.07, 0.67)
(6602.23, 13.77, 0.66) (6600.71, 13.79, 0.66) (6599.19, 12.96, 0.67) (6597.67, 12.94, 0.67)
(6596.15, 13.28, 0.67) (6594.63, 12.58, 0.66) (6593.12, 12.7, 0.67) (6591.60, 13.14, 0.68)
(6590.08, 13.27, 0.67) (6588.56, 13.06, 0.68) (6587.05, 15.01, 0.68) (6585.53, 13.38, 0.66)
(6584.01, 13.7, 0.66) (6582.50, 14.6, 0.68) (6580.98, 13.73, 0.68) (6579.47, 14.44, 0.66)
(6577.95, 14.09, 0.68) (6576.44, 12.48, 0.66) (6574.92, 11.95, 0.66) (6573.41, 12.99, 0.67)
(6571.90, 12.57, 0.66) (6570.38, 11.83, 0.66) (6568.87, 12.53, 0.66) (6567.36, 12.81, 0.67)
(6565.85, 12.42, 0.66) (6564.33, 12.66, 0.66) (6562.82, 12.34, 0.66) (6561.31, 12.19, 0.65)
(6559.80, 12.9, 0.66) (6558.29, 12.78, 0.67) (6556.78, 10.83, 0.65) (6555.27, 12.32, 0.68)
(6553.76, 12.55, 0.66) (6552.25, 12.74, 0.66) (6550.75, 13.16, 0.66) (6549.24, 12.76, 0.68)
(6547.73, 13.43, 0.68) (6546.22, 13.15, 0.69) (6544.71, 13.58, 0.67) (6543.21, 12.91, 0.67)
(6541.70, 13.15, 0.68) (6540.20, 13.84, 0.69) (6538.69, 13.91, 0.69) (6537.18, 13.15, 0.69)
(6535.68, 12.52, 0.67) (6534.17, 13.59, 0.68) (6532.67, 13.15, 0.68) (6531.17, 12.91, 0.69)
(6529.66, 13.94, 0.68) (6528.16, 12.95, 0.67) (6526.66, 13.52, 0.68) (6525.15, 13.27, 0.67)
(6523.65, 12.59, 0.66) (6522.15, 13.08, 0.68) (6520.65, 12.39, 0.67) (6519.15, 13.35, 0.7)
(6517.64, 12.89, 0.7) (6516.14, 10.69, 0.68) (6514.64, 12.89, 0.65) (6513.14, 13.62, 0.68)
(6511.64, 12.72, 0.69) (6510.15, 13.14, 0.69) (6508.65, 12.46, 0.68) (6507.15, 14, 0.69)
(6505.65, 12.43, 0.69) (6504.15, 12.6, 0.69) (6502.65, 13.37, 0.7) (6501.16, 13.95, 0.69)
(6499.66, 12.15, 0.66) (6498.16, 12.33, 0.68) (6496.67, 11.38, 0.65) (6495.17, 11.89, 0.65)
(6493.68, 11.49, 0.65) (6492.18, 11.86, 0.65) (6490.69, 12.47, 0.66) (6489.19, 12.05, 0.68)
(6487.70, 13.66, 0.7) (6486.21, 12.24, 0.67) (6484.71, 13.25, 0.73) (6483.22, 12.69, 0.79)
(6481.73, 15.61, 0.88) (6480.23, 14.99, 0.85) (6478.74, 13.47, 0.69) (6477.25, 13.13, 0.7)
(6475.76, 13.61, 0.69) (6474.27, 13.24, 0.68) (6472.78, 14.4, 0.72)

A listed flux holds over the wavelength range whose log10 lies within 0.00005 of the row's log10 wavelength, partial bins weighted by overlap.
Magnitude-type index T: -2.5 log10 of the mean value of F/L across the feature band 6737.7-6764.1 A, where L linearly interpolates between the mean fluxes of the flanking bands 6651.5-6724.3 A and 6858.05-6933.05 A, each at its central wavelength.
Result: 0.02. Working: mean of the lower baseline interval 12.5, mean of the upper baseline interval 12.7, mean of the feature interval 12.3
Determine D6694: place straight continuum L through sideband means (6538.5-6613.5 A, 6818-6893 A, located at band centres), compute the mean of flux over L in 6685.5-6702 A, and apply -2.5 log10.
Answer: 0.03 mag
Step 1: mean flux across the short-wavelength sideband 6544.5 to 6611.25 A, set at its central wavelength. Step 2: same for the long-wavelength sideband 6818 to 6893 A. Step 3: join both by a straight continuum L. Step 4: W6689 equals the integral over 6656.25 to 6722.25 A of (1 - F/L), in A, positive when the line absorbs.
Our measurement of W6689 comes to 1.7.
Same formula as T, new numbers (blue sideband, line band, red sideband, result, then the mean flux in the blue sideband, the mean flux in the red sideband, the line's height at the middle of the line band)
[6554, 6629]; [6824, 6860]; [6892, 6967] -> 0.04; 12.9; 13.1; 13.1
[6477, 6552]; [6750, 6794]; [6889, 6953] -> 0.06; 13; 13.1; 13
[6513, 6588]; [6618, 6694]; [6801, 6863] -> 0.03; 13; 12.6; 12.9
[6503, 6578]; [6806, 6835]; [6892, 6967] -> 0.02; 12.8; 13.1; 13.1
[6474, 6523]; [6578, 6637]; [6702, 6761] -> -0.03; 12.9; 12.6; 12.7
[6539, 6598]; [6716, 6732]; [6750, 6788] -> -0.03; 13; 12.3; 12.5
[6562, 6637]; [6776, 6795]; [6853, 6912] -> 0.04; 13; 12.7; 12.8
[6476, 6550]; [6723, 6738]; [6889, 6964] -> 0.02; 13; 13.1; 13.1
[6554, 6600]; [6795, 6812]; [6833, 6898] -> -0.01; 12.9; 12.5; 12.6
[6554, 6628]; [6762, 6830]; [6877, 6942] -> 0.03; 12.9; 12.9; 12.9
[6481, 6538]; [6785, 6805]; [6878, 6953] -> 0.03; 12.8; 13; 13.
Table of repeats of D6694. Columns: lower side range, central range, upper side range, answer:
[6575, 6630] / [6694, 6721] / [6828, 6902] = 0.02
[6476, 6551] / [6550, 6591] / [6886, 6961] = 0.01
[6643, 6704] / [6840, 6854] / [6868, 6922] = 0.05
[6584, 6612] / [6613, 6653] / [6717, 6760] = 0.03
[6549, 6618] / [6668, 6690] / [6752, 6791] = 0.01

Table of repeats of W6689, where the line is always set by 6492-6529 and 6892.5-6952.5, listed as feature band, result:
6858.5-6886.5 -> 1.2 A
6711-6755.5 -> 0.9 A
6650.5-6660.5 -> 0.2 A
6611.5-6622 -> 0.0 A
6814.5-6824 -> 0.1 A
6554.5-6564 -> 0.4 A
